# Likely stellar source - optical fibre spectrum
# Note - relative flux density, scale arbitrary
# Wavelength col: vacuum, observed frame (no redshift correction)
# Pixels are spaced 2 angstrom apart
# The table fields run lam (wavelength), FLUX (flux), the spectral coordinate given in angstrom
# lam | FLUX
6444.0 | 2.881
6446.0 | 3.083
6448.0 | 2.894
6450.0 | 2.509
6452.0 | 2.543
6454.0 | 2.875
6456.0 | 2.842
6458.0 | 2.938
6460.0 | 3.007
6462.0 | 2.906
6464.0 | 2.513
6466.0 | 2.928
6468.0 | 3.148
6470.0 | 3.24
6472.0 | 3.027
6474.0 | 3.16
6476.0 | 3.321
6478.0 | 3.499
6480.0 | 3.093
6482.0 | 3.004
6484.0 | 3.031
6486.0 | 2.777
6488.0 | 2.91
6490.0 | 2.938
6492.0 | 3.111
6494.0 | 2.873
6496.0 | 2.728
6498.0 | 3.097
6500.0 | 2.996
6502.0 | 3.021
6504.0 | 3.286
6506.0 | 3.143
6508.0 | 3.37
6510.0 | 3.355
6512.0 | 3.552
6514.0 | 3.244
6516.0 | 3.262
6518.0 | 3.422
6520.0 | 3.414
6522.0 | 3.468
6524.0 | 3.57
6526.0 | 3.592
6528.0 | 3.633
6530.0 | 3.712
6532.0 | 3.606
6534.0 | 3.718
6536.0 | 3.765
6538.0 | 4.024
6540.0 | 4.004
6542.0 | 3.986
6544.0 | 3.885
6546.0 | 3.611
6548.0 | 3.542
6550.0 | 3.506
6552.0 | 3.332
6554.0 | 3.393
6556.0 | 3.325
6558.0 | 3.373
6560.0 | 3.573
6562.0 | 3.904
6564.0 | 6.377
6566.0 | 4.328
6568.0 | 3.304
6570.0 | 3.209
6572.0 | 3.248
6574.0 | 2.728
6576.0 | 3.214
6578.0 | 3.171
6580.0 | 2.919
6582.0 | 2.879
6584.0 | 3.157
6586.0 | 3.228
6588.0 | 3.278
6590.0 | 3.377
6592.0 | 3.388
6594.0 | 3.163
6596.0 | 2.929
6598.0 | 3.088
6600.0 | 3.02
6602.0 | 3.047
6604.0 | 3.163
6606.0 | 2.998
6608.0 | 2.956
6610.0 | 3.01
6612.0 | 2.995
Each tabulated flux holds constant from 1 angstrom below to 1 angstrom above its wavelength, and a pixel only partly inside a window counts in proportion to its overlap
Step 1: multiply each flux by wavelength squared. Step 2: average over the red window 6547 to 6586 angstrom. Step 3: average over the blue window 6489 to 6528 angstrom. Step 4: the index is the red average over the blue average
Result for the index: 1.10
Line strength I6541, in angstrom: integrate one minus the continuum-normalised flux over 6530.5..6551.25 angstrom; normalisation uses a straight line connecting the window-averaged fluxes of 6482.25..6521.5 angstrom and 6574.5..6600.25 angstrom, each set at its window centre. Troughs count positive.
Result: -4.1 angstrom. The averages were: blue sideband 3.13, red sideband 3.13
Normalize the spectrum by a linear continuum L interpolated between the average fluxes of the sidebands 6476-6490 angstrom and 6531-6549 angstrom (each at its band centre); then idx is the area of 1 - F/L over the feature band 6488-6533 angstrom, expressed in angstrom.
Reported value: 1.81 angstrom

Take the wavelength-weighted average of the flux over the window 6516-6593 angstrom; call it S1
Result 3.55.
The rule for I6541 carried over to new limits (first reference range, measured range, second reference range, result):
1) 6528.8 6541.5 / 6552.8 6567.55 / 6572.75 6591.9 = -2.4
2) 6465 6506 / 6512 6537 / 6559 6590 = -2.2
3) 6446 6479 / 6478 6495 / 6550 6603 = 0.3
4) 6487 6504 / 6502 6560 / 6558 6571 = -0.1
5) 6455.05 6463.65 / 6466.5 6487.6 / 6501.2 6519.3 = -0.6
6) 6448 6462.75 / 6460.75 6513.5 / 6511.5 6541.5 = 1.3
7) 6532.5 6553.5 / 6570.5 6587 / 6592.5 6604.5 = 1.2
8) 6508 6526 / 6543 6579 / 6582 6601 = -3.8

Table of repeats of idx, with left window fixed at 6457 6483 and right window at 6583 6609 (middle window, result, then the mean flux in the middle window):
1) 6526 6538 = -2.4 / 3.71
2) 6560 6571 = -3.7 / 4.17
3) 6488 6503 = 0.6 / 2.96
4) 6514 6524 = -1.0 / 3.39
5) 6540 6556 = -2.6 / 3.61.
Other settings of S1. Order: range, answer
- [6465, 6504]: 3.05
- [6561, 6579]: 3.72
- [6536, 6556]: 3.68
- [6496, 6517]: 3.21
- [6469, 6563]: 3.37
